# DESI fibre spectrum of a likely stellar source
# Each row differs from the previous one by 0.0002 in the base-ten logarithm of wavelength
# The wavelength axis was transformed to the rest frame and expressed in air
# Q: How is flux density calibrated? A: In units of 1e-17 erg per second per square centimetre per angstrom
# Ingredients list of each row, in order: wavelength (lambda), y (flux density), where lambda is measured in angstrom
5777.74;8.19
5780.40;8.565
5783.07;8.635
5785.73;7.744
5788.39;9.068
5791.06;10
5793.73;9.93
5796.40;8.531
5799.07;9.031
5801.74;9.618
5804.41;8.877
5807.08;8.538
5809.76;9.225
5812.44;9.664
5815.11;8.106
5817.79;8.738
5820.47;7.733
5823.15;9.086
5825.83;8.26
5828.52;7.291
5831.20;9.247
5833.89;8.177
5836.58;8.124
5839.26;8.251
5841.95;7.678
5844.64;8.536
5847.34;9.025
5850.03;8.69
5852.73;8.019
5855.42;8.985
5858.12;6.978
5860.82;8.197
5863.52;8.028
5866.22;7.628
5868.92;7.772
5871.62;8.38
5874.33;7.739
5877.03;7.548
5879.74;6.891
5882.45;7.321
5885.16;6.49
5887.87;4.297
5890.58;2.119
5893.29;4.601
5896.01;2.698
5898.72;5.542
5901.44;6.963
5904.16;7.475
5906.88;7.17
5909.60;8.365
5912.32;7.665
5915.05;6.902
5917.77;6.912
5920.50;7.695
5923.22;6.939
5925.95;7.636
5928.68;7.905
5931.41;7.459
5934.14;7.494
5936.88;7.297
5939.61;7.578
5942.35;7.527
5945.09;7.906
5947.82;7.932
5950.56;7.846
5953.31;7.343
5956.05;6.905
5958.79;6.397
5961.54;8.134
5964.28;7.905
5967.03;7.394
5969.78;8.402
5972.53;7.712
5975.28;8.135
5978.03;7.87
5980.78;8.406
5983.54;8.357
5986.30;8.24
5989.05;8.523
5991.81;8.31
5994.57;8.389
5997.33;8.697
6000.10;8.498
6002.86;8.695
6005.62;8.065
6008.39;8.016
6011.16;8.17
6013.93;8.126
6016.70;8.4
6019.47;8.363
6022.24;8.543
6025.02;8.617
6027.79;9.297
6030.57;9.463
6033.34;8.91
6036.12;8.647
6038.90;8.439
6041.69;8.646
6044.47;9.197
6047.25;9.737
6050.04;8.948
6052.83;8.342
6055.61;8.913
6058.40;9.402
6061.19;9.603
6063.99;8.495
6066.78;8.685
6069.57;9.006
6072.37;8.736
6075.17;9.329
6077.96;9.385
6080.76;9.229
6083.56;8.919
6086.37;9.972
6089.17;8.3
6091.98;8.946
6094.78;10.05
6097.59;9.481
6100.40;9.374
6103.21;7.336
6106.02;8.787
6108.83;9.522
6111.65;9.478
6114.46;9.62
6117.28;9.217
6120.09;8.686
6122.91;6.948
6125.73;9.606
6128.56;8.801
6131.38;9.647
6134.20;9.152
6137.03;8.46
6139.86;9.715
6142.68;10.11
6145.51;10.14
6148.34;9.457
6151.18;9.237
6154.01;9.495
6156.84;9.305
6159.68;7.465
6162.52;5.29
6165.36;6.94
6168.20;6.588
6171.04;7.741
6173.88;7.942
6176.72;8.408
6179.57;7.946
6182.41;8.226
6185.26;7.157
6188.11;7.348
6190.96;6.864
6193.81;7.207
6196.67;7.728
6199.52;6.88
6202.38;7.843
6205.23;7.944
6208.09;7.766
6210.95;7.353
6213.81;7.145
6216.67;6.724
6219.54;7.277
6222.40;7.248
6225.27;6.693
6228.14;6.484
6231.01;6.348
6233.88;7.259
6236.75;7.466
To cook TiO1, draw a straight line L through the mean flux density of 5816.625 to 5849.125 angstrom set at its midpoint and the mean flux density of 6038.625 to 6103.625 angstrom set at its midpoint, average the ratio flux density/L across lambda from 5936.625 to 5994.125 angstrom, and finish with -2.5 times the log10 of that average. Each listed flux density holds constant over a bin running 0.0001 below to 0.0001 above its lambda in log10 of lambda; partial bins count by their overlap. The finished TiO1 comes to 0.119 mag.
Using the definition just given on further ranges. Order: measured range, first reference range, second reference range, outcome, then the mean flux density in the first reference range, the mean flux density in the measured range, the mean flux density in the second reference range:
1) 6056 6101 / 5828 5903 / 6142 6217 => -0.20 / 7.18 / 9.17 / 7.85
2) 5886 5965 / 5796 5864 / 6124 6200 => 0.23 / 8.49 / 6.84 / 8.26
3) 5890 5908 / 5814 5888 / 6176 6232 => 0.42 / 7.96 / 5.33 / 7.32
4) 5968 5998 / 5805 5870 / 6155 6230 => -0.04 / 8.34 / 8.26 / 7.37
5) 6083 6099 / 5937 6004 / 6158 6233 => -0.22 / 7.95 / 9.29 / 7.26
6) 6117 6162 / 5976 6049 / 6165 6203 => -0.16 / 8.56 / 9.01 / 7.49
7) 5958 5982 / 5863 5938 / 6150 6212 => -0.12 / 6.8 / 7.85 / 7.66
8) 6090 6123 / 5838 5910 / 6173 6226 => -0.22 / 7.07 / 9.02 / 7.46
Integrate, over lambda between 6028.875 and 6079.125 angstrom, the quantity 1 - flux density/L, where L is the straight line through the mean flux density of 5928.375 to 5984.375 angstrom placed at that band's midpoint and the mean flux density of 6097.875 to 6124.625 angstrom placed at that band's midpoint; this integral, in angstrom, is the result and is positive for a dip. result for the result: -3.5 angstrom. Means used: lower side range 7.7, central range 8.99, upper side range 8.81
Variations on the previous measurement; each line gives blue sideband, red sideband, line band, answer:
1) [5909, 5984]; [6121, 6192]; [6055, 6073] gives -2.18 angstrom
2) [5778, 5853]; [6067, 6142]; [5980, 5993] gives 0.78 angstrom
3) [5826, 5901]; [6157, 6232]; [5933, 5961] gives -0.84 angstrom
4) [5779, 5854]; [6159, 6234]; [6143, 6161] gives -4.45 angstrom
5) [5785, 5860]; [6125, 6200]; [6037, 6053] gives -1.03 angstrom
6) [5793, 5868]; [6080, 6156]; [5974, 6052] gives 3.19 angstrom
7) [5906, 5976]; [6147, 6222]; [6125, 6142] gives -3.60 angstrom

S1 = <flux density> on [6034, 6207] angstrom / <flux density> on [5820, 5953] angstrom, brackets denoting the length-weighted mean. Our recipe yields 1.17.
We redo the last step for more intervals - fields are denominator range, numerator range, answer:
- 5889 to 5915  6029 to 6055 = 1.52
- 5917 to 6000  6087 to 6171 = 1.13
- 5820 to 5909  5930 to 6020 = 1.09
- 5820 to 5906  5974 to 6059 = 1.18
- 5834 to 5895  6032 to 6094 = 1.23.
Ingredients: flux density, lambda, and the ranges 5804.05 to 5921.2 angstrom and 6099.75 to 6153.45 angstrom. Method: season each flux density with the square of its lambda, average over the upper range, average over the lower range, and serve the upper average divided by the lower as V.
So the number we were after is 1.33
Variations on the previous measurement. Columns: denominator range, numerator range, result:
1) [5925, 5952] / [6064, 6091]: 1.24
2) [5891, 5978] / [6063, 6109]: 1.32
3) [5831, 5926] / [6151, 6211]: 1.17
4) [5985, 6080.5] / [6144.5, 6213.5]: 0.94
